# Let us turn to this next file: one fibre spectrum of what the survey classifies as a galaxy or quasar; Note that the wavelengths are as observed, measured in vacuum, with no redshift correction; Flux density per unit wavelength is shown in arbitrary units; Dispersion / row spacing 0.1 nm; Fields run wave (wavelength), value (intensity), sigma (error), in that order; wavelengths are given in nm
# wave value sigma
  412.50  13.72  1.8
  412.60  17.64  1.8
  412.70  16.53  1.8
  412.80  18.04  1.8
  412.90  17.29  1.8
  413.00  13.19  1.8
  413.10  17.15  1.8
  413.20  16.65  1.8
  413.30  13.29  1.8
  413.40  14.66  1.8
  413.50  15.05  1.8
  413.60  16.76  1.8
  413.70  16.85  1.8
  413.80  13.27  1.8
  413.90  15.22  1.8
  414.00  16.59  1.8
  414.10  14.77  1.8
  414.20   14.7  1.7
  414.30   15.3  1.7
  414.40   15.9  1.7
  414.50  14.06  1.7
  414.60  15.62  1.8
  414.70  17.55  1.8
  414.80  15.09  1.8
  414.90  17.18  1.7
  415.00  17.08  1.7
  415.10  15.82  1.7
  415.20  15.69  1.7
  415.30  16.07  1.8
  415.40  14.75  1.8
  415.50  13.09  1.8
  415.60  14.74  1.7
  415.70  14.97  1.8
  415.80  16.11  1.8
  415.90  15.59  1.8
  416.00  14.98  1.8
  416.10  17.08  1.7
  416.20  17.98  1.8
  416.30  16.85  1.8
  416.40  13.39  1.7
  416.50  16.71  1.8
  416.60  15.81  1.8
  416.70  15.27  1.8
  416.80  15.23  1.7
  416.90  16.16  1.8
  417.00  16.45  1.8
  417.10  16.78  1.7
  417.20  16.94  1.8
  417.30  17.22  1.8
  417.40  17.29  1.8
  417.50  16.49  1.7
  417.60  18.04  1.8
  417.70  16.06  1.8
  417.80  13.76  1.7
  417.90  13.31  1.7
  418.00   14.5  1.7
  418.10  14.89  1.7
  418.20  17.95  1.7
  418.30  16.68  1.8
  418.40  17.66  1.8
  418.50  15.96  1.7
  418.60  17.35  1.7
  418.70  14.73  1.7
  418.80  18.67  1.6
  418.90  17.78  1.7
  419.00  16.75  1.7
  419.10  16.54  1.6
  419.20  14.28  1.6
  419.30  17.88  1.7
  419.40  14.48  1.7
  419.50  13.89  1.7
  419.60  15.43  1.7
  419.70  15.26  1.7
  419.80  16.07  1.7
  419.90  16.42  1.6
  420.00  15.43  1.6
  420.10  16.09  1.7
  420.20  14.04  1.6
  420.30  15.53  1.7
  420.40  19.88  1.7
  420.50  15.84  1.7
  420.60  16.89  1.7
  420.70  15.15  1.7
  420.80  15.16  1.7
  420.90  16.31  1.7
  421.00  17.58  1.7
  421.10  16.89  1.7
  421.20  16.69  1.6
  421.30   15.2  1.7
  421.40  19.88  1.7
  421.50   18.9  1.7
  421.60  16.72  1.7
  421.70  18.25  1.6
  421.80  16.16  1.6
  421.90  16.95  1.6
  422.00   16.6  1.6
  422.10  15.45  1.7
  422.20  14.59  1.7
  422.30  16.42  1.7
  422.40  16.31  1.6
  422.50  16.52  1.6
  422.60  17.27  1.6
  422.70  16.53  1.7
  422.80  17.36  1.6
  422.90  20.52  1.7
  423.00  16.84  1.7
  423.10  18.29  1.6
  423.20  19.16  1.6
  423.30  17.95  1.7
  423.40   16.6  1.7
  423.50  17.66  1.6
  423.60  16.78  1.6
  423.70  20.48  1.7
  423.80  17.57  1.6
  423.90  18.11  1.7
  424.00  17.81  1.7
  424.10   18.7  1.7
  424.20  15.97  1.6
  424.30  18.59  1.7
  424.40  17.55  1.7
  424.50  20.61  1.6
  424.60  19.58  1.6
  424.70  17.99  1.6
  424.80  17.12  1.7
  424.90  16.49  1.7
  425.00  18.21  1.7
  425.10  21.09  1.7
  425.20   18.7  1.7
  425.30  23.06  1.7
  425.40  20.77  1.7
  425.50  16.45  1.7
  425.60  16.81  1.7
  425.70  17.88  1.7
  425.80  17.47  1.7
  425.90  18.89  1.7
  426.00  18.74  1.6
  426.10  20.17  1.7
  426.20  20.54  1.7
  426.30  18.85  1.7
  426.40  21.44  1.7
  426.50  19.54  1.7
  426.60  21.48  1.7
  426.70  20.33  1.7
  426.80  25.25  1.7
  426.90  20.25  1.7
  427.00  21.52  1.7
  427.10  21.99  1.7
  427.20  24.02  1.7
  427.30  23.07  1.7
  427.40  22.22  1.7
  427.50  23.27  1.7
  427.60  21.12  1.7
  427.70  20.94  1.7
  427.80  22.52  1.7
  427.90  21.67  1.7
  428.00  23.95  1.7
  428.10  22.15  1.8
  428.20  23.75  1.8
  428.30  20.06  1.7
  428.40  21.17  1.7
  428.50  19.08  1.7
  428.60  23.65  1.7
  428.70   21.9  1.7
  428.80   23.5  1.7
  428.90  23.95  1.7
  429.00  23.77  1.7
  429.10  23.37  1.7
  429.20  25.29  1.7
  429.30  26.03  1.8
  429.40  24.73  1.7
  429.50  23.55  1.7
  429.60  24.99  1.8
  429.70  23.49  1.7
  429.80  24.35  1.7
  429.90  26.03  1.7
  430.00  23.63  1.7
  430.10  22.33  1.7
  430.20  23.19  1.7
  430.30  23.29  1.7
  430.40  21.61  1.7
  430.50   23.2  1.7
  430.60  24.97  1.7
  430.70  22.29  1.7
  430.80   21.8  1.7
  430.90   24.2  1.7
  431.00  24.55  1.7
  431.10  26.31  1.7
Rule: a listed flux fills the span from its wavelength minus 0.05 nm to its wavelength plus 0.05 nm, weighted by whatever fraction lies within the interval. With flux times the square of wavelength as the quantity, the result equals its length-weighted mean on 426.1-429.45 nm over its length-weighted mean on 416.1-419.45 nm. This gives 1.44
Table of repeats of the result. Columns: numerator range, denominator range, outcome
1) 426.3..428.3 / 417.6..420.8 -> 1.43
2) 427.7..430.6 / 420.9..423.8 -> 1.39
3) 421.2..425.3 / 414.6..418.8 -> 1.14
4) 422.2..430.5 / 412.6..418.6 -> 1.36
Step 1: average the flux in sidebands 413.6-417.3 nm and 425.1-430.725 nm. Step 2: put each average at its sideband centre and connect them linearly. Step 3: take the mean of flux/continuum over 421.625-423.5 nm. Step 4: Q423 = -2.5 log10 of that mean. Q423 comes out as 0.132 mag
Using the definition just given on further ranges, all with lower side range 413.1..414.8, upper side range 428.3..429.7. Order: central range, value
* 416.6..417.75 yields 0.04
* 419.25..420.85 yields 0.18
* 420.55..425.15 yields 0.15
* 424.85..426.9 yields 0.11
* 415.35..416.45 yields 0.07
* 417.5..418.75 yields 0.11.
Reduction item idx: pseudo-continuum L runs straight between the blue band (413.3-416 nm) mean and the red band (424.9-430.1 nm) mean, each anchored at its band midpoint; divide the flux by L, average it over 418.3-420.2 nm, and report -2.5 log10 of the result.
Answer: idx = 0.10 mag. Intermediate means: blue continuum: 15.4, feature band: 16.1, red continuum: 21.7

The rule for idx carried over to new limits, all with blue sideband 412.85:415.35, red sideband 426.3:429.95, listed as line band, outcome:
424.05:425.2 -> 0.142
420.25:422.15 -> 0.143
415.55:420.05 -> 0.093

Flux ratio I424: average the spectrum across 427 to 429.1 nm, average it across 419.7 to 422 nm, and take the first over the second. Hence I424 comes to 1.3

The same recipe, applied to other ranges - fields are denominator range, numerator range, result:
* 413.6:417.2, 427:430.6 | 1.47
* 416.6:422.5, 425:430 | 1.34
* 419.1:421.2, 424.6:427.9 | 1.27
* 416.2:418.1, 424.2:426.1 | 1.17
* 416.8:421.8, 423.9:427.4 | 1.20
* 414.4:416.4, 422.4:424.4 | 1.13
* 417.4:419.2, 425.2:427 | 1.22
